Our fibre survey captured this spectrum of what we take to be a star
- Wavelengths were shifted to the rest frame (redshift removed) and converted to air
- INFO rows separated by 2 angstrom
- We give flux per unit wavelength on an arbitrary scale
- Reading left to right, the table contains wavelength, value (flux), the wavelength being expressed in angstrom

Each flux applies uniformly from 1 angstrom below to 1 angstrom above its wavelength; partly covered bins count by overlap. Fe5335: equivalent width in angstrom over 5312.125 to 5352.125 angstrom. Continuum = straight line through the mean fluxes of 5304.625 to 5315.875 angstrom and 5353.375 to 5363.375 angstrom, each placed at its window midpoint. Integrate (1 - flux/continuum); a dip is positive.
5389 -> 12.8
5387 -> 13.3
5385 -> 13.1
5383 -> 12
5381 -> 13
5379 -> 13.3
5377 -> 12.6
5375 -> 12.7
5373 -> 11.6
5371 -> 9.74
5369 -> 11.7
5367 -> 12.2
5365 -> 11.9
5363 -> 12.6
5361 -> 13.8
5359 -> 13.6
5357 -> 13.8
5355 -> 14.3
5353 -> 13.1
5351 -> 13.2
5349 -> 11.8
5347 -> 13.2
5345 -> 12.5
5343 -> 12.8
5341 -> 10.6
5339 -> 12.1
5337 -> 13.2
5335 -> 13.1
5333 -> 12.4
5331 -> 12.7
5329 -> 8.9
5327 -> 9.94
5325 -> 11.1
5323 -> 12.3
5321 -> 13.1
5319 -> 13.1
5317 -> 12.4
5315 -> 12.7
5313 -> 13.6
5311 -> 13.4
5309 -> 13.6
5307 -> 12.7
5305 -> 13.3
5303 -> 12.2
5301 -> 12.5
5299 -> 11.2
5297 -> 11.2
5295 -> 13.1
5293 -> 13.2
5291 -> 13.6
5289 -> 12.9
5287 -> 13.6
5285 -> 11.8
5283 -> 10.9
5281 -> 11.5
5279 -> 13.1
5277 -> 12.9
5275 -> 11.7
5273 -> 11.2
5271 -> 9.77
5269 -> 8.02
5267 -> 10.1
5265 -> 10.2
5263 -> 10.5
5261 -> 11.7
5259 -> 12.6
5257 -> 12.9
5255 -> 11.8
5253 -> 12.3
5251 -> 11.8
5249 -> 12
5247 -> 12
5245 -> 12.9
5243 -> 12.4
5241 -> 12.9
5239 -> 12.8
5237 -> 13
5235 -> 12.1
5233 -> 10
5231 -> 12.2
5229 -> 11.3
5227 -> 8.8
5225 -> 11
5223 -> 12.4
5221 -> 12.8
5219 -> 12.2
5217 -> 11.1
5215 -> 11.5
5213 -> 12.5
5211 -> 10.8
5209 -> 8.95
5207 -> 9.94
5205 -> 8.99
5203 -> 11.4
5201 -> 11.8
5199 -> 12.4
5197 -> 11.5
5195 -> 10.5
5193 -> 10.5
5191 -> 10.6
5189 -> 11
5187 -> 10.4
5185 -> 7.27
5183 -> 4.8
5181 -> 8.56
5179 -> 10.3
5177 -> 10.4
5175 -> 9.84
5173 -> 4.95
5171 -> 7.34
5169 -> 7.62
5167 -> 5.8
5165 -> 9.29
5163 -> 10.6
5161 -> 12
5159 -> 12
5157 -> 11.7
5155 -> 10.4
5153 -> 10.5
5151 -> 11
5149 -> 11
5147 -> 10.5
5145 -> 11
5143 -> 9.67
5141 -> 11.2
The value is 3.5 angstrom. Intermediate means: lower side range 13.2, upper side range 13.7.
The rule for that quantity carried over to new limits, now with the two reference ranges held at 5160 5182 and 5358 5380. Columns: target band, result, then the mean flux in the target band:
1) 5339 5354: -0.62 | 12.4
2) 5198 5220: -3.67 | 11.1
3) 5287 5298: -1.91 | 12.9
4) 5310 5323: -1.82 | 13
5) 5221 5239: -3.04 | 11.5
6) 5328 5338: -0.31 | 12.1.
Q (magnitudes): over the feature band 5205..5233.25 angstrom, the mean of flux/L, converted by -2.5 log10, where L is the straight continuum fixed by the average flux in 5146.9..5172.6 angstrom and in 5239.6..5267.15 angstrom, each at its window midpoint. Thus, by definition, 0.01 mag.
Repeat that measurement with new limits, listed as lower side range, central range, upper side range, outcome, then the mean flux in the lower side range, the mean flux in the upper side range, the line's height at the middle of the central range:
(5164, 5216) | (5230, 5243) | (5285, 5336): -0.14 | 9.57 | 12.5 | 10.7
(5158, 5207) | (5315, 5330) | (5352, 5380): 0.03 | 9.58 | 12.6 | 11.9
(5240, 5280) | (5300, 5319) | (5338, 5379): -0.08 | 11.6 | 12.5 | 12.1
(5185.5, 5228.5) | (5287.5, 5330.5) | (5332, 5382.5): -0.03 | 11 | 12.6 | 12.1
